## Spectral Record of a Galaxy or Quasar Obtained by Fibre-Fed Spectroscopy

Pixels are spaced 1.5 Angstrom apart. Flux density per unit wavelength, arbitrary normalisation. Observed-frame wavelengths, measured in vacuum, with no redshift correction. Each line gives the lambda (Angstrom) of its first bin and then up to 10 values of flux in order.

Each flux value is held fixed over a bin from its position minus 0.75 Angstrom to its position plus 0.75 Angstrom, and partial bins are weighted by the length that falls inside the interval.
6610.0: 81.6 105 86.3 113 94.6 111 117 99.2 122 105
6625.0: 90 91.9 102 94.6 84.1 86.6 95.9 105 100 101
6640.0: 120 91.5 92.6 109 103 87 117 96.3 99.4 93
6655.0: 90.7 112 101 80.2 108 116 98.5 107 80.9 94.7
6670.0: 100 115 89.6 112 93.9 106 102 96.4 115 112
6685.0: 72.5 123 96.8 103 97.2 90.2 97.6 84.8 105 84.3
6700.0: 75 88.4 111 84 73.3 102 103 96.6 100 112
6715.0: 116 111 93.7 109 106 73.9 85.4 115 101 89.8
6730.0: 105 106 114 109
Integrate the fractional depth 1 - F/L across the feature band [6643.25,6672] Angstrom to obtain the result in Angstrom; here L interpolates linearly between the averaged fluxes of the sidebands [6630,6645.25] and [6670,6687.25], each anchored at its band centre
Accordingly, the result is 0.2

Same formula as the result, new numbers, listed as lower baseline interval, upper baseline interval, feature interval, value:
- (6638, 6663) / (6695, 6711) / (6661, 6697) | -1.72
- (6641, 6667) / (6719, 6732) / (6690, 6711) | 1.41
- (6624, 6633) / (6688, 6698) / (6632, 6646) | -1.19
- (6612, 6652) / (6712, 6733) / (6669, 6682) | -0.14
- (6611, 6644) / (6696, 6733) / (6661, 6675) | -0.34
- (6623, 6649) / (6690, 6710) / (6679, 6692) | -1.15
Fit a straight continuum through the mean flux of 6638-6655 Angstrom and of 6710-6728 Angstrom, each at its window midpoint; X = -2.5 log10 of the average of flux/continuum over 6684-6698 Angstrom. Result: 0.05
